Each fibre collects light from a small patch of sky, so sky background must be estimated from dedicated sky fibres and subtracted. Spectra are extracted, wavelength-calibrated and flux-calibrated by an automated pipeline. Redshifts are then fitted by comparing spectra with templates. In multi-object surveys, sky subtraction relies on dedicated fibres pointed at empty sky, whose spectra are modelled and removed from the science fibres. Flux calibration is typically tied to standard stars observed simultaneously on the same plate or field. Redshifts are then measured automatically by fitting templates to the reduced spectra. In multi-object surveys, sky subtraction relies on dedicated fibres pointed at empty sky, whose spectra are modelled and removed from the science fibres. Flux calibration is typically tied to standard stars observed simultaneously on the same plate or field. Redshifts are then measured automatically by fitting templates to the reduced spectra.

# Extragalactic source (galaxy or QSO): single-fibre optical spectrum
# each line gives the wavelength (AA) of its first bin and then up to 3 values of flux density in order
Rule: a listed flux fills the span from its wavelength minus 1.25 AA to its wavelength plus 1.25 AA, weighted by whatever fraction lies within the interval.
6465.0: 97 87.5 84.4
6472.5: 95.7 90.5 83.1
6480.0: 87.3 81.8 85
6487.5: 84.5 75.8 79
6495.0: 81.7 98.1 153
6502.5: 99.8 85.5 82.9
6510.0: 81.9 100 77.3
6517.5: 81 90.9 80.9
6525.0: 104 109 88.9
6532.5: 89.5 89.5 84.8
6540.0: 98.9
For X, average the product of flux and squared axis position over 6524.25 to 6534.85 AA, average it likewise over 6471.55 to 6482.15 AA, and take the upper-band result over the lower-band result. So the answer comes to 1.11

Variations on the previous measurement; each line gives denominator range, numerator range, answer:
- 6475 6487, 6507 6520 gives 1.01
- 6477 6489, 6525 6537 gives 1.14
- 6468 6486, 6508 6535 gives 1.05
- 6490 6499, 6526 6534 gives 1.12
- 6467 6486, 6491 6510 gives 1.11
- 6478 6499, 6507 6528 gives 1.06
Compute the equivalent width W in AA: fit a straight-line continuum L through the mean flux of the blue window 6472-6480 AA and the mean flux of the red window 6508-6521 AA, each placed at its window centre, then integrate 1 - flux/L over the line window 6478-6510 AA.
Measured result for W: -1.2 AA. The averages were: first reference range 88.8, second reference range 85.9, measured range 90.6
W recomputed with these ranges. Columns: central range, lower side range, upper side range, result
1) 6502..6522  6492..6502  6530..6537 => 2.32 AA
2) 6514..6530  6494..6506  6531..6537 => 0.60 AA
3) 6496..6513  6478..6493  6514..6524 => -3.50 AA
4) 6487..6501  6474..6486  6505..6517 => -1.57 AA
